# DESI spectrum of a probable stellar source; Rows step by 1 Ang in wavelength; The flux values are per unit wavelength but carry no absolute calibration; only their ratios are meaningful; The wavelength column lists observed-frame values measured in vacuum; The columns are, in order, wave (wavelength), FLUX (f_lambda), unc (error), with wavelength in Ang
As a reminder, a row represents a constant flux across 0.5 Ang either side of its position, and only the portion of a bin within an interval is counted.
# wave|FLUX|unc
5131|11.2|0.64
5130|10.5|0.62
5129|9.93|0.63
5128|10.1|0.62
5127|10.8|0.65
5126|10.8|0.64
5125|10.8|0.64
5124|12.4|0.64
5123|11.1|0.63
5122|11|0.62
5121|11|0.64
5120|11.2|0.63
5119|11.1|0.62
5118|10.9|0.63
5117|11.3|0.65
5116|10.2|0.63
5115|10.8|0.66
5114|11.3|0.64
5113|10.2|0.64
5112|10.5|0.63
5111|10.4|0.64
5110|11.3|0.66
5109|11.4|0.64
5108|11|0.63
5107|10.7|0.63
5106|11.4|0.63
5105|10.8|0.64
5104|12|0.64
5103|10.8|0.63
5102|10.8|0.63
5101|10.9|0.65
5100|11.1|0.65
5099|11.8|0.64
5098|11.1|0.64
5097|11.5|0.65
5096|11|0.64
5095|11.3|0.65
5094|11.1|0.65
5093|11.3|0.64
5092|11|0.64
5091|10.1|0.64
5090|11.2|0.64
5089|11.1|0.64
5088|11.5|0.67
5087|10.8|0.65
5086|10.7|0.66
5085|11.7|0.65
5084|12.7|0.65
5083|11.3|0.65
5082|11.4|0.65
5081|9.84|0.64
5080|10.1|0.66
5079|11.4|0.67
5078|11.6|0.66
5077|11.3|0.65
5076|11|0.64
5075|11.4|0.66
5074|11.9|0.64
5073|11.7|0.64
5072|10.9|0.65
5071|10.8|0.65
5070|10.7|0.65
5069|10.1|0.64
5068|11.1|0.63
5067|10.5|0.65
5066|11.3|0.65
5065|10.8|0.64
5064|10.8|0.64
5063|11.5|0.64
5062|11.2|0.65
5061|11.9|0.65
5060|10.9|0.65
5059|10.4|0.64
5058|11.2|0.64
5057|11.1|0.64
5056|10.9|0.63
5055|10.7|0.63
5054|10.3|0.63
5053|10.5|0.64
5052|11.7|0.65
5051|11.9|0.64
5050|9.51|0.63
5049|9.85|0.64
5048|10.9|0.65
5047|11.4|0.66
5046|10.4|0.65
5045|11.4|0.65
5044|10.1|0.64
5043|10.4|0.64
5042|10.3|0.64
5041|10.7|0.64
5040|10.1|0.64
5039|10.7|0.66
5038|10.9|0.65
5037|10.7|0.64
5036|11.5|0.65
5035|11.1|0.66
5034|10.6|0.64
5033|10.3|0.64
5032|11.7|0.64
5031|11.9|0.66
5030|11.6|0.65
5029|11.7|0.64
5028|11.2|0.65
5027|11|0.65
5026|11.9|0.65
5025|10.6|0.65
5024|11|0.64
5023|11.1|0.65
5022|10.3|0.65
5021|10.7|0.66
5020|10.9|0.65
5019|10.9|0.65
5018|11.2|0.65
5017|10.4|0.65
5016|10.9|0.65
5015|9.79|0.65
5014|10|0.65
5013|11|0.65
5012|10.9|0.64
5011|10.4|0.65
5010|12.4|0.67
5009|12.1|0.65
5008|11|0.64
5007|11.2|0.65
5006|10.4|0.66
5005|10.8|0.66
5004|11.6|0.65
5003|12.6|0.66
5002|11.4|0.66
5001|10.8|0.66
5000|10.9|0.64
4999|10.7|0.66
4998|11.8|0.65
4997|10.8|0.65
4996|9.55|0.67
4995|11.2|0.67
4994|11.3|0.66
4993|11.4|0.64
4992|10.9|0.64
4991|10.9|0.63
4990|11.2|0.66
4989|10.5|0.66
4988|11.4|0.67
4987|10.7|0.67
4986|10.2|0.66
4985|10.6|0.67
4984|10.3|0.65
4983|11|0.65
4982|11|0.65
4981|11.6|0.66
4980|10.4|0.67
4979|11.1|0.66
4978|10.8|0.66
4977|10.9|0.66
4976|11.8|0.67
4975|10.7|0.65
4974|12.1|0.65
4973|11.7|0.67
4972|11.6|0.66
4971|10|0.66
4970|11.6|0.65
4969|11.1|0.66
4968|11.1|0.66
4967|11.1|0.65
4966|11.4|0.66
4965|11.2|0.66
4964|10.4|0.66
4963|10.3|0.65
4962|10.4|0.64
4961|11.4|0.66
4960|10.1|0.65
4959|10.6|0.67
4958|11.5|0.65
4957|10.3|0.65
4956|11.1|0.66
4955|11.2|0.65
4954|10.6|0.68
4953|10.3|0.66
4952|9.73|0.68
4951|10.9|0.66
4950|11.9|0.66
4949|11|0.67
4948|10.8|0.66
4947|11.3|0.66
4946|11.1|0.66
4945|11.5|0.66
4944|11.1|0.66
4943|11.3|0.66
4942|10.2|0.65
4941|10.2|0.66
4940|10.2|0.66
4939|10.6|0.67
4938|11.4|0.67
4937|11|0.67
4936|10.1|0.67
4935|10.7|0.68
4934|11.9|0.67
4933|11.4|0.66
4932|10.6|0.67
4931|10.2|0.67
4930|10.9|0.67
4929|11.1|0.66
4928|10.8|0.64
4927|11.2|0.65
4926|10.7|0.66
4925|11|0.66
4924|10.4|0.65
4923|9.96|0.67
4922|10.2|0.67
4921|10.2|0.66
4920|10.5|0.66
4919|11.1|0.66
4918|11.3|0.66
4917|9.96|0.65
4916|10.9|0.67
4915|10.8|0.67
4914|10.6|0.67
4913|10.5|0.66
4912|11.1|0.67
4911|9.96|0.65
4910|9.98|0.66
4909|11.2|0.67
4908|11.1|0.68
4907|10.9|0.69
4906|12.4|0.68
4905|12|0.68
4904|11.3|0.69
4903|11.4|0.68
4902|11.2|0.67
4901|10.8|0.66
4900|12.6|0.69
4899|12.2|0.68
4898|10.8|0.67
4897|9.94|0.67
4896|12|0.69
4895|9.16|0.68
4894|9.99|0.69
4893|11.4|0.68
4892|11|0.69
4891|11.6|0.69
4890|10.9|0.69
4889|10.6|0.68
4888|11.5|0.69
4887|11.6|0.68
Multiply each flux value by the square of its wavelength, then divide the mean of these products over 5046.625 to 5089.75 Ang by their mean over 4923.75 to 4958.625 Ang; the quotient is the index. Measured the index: 1.1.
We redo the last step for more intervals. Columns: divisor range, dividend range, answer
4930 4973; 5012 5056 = 1.03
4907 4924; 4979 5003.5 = 1.07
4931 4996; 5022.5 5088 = 1.04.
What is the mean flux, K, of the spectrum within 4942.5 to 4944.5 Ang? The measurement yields 11.2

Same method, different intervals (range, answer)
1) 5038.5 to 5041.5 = 10.5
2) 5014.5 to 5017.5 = 10.4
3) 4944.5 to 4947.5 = 11.3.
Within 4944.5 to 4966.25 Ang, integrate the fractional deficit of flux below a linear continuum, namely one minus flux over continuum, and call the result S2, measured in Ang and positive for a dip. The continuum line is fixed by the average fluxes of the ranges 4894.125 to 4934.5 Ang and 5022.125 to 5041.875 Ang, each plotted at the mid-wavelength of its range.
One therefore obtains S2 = 0.2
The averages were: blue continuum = 10.9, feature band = 10.9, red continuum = 11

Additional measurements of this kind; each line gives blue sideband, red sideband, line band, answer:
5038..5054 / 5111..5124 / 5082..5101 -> -0.72 Ang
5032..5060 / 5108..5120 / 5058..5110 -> -1.42 Ang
